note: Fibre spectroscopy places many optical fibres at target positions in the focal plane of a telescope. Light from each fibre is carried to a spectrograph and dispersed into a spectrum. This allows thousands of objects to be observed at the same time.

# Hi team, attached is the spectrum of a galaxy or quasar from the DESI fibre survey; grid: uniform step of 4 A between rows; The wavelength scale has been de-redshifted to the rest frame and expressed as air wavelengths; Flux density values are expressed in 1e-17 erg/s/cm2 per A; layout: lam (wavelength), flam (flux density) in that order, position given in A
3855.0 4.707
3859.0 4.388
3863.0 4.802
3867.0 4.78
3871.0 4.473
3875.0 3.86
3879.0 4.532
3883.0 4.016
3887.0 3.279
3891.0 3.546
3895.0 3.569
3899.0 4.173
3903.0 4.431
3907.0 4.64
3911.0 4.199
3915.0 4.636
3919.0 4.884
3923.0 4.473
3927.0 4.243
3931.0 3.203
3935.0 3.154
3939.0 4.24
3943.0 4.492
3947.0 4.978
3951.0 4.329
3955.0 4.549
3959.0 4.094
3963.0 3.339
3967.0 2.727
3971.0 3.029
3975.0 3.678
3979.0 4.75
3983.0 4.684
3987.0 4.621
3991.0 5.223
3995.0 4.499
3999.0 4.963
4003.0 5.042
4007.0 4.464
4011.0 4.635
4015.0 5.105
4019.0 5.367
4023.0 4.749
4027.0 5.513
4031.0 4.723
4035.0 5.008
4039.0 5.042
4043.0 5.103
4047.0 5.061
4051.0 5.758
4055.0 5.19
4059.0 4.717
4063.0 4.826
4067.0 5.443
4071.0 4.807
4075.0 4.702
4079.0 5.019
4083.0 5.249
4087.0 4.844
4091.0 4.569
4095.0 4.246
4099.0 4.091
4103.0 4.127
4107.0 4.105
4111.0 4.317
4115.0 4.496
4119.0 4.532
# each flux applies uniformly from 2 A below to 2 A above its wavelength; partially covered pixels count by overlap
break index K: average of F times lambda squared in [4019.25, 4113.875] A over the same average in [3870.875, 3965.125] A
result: 1.26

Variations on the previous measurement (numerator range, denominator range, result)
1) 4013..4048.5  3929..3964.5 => 1.31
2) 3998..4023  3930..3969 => 1.29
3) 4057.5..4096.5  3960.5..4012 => 1.19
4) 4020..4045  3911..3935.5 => 1.28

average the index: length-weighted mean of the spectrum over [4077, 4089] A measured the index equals 5.04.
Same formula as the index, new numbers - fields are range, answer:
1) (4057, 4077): 4.9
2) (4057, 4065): 4.77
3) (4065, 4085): 5.04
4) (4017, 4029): 5.21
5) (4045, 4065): 5.11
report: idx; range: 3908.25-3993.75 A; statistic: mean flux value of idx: 4.17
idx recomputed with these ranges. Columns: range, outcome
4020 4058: 5.12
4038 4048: 5.07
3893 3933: 4.25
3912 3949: 4.25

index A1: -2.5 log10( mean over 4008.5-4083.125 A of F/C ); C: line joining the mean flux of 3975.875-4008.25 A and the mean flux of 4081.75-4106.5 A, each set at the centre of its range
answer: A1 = -0.10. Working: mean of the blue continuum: 4.75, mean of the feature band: 5.04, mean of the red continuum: 4.47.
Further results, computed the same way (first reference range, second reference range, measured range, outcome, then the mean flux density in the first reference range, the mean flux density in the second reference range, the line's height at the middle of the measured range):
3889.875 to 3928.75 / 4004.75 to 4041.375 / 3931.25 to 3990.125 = 0.14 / 4.3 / 4.96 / 4.6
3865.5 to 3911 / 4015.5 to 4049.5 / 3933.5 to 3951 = 0.06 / 4.11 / 5.08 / 4.48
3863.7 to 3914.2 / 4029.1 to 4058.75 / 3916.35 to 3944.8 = 0.08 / 4.15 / 5.1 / 4.41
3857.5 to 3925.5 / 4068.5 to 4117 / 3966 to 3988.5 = 0.12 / 4.27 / 4.56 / 4.39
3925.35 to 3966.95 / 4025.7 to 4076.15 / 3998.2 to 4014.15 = -0.04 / 4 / 5.07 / 4.61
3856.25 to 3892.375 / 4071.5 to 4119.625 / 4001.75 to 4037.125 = -0.12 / 4.21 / 4.53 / 4.42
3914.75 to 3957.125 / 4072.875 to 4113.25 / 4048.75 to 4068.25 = -0.16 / 4.27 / 4.53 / 4.47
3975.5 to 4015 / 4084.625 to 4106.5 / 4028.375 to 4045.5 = -0.09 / 4.74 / 4.37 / 4.59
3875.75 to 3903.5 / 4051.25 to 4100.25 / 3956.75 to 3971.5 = 0.27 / 3.9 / 4.85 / 4.28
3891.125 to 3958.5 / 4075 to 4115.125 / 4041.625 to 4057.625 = -0.18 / 4.24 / 4.52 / 4.44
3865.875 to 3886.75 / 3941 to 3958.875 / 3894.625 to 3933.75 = 0.03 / 4.23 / 4.54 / 4.38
